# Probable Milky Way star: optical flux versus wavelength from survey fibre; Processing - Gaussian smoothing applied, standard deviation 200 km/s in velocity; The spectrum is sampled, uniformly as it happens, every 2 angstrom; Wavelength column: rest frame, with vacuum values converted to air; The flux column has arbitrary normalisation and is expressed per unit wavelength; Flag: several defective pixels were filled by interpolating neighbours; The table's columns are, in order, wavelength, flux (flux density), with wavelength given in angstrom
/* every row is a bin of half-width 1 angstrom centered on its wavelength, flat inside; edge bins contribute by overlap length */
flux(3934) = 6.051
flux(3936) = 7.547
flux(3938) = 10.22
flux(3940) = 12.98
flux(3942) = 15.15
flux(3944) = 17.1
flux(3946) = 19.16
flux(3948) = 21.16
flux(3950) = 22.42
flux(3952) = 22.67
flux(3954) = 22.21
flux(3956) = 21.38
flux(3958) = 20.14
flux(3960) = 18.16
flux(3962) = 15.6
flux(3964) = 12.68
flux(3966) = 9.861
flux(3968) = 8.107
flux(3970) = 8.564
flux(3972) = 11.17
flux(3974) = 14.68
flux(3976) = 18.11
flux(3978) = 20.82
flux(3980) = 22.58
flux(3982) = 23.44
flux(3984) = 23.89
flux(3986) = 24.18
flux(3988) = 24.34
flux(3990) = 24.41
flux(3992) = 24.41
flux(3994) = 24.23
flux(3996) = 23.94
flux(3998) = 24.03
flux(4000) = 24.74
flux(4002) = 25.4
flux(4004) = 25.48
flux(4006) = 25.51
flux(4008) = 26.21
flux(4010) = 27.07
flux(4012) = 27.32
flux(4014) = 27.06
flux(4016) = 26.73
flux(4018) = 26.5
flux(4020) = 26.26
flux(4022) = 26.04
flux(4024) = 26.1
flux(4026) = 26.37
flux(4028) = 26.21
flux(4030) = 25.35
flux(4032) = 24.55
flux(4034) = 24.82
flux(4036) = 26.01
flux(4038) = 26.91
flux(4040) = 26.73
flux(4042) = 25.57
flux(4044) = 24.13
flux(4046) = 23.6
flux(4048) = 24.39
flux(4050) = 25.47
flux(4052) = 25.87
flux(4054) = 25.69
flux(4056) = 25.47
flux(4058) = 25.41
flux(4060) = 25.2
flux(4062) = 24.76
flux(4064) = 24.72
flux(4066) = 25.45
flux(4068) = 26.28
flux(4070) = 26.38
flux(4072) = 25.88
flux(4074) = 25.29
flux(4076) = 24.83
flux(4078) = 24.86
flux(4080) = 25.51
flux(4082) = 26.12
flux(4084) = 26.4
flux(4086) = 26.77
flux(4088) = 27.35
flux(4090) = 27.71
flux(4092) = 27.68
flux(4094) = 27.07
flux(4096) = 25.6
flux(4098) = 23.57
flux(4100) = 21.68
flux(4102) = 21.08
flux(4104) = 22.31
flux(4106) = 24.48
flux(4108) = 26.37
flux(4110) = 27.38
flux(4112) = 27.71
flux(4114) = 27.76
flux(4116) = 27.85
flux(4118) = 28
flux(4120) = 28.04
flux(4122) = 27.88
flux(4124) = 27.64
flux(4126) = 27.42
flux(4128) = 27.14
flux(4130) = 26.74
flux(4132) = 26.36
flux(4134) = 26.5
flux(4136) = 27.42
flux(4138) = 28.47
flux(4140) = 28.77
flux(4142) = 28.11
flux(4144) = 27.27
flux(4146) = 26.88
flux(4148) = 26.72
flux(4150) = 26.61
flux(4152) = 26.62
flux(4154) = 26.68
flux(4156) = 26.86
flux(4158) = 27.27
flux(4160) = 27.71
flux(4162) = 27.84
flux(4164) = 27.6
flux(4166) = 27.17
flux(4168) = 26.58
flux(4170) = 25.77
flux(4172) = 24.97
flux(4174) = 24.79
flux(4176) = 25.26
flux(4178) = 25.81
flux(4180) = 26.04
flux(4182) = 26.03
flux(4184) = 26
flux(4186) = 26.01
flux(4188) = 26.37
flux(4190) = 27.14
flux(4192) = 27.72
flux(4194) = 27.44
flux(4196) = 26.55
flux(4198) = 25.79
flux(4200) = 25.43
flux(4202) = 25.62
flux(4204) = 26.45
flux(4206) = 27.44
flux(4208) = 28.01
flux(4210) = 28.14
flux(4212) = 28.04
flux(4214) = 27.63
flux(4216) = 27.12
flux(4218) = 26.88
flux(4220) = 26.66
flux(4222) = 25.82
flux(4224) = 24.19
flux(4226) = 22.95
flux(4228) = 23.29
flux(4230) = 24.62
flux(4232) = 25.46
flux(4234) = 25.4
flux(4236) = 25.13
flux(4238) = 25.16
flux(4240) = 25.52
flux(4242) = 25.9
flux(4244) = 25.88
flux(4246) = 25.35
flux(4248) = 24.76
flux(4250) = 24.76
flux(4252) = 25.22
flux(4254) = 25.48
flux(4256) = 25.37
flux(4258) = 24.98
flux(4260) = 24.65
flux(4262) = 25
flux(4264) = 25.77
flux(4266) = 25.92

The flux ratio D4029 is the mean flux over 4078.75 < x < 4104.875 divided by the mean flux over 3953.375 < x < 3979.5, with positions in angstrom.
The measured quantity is 1.6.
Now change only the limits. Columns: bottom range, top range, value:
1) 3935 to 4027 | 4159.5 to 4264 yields 1.25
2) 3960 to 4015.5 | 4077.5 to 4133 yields 1.25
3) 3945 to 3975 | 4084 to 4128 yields 1.59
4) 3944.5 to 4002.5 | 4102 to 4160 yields 1.36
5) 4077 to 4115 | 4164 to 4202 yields 1.02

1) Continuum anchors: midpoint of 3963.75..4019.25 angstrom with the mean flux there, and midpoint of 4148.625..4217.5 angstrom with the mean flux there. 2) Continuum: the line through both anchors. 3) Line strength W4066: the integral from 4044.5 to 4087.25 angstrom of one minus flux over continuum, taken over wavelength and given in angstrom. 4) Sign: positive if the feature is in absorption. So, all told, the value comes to -3.2 angstrom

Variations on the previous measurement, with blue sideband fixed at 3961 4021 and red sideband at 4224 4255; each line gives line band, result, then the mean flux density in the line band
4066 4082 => -2.04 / 25.6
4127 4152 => -3.84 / 27.2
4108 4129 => -3.88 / 27.6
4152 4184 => -3.24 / 26.4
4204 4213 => -1.17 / 27.7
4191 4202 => -0.96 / 26.5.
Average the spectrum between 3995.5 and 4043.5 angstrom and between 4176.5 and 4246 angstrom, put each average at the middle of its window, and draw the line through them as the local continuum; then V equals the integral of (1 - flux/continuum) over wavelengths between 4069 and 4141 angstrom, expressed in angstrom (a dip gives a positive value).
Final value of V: -1.0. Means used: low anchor 25.9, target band 26.3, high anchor 26.1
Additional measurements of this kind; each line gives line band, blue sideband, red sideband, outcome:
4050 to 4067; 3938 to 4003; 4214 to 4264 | -3.26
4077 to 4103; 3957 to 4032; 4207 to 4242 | -2.02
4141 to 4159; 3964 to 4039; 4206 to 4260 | -1.69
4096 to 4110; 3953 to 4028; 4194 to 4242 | 0.12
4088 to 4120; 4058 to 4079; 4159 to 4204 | -0.24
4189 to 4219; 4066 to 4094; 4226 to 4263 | -2.00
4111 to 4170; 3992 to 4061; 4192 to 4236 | -3.21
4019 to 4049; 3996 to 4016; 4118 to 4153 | 0.70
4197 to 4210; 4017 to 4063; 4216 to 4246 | -0.65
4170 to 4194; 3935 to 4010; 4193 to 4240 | -0.90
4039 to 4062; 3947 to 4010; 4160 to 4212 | -2.61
